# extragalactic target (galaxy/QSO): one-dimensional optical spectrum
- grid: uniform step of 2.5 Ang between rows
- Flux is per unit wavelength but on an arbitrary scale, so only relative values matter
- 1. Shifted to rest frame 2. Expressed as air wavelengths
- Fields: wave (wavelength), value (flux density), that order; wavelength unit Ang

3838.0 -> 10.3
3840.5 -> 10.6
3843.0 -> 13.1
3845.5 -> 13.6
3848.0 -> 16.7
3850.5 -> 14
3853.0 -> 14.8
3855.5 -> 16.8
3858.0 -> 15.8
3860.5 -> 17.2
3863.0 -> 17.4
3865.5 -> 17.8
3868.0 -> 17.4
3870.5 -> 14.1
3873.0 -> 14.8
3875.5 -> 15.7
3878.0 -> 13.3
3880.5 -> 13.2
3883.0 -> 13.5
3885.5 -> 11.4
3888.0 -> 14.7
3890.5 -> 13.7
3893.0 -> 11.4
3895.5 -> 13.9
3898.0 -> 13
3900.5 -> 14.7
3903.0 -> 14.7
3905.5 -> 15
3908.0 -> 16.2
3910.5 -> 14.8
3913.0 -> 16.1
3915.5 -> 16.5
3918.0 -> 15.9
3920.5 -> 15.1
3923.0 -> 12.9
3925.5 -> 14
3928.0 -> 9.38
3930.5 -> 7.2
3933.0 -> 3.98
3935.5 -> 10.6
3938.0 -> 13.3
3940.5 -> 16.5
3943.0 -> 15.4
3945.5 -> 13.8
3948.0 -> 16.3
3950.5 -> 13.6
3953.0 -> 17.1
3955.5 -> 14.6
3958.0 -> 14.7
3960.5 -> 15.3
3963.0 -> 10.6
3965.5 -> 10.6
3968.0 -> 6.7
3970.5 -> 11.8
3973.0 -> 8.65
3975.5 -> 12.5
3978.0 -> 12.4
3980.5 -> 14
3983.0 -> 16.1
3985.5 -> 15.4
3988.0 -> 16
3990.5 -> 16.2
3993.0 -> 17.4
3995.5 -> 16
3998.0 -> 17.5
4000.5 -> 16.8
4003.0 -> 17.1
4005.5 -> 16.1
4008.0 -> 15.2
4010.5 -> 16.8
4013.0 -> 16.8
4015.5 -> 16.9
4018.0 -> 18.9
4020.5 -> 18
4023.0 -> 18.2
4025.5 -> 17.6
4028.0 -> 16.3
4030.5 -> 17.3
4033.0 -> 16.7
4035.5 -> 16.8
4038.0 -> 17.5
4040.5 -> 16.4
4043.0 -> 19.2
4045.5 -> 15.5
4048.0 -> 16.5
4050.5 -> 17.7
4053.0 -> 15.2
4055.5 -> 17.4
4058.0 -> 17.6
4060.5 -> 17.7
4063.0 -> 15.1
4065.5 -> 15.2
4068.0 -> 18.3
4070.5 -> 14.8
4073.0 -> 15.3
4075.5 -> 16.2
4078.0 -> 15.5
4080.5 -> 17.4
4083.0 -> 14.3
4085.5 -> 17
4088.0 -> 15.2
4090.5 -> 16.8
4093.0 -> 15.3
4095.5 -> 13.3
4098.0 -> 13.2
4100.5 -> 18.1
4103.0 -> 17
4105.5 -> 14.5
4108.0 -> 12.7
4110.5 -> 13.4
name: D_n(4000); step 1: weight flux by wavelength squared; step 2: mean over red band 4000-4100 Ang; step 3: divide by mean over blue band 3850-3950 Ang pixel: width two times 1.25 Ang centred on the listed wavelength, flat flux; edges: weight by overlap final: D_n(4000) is 1.3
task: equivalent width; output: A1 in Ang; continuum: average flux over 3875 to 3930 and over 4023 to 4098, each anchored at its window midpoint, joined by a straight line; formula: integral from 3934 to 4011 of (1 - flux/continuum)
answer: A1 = 3.7 Ang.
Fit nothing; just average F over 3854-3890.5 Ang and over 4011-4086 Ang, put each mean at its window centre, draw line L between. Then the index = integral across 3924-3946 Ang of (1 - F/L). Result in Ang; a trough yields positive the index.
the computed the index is 5.9 Ang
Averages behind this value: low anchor 15.2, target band 11.5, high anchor 16.8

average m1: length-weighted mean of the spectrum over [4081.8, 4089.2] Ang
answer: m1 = 15.5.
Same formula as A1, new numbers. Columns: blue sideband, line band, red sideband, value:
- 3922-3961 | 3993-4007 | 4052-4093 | -2.3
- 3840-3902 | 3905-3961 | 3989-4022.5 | 6.6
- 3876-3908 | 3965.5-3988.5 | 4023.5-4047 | 4.9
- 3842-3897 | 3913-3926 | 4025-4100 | 0.1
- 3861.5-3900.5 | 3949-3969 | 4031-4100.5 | 2.8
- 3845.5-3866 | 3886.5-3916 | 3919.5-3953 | -0.8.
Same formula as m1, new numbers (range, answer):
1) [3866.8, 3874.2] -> 15.4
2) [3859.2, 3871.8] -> 16.8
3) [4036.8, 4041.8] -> 17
